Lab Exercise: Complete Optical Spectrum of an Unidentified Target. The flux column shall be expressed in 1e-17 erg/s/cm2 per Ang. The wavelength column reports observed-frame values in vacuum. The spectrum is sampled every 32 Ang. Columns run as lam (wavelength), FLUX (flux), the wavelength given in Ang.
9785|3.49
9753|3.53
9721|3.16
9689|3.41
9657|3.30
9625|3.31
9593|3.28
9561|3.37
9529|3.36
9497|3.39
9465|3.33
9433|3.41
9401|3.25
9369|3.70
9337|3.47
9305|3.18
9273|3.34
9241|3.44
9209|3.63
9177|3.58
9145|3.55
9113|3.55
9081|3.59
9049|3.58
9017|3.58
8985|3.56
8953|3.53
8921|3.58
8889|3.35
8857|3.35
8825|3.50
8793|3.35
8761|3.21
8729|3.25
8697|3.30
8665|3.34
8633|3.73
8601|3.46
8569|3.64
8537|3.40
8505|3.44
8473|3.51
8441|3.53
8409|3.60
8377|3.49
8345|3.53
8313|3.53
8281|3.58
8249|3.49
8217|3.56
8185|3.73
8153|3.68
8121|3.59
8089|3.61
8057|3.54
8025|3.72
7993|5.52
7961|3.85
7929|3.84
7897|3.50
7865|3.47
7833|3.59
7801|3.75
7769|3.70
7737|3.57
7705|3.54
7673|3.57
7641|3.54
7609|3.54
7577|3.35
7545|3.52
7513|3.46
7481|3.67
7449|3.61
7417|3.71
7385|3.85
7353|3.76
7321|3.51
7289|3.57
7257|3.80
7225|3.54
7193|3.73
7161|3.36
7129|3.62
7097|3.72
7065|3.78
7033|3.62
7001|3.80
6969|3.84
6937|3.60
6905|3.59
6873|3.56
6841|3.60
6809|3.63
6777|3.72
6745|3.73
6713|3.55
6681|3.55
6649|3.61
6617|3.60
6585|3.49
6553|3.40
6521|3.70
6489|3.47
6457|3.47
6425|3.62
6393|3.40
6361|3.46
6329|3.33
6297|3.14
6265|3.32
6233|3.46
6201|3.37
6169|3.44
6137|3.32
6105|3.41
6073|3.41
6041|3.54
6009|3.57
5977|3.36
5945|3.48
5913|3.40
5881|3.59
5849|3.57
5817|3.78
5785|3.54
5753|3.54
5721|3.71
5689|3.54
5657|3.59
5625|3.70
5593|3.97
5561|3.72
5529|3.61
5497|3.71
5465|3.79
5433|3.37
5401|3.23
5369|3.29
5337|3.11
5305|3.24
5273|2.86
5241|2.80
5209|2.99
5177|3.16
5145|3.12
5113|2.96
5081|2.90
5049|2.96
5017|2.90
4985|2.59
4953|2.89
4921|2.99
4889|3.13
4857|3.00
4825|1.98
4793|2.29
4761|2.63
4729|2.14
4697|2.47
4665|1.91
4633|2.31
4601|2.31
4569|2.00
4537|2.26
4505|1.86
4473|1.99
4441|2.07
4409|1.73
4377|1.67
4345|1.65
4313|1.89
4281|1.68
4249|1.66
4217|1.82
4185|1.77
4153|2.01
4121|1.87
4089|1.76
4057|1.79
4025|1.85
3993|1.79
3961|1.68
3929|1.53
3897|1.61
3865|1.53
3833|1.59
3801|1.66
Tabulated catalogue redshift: 0.216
